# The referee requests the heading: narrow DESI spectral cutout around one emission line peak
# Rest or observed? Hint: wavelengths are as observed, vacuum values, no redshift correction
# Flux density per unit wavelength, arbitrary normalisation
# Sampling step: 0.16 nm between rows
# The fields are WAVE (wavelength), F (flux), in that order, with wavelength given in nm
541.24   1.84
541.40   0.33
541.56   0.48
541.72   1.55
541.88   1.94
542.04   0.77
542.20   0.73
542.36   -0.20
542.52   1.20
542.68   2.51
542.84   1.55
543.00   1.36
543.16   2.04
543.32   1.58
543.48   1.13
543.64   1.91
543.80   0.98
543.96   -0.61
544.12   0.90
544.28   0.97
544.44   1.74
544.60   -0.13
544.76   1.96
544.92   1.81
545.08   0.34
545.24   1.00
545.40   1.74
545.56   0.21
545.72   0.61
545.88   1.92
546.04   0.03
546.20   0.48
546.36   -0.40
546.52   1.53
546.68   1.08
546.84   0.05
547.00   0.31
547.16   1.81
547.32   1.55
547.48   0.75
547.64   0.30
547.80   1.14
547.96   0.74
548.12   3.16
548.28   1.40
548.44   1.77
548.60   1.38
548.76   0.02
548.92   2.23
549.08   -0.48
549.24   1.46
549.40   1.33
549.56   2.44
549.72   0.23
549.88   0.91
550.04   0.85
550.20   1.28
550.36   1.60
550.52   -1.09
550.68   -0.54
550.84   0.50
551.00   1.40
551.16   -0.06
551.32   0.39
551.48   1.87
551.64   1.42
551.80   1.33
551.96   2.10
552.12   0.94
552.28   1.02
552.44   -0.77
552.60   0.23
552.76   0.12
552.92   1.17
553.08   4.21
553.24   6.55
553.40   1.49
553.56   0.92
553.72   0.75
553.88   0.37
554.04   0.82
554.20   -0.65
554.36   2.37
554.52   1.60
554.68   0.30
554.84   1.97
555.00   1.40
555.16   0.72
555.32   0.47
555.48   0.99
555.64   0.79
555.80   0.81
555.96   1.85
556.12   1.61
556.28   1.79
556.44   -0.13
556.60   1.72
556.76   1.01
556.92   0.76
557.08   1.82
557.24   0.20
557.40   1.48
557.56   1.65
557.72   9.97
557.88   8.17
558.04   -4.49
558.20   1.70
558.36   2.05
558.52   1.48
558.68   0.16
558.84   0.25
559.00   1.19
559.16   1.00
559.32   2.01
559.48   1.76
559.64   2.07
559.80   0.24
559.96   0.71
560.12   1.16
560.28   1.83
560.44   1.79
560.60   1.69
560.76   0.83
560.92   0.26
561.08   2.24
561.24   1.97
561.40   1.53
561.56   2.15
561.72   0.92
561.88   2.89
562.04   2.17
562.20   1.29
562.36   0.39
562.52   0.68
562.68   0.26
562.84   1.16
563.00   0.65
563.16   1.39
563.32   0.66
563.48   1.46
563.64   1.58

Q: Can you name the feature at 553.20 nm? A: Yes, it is H-beta 4861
